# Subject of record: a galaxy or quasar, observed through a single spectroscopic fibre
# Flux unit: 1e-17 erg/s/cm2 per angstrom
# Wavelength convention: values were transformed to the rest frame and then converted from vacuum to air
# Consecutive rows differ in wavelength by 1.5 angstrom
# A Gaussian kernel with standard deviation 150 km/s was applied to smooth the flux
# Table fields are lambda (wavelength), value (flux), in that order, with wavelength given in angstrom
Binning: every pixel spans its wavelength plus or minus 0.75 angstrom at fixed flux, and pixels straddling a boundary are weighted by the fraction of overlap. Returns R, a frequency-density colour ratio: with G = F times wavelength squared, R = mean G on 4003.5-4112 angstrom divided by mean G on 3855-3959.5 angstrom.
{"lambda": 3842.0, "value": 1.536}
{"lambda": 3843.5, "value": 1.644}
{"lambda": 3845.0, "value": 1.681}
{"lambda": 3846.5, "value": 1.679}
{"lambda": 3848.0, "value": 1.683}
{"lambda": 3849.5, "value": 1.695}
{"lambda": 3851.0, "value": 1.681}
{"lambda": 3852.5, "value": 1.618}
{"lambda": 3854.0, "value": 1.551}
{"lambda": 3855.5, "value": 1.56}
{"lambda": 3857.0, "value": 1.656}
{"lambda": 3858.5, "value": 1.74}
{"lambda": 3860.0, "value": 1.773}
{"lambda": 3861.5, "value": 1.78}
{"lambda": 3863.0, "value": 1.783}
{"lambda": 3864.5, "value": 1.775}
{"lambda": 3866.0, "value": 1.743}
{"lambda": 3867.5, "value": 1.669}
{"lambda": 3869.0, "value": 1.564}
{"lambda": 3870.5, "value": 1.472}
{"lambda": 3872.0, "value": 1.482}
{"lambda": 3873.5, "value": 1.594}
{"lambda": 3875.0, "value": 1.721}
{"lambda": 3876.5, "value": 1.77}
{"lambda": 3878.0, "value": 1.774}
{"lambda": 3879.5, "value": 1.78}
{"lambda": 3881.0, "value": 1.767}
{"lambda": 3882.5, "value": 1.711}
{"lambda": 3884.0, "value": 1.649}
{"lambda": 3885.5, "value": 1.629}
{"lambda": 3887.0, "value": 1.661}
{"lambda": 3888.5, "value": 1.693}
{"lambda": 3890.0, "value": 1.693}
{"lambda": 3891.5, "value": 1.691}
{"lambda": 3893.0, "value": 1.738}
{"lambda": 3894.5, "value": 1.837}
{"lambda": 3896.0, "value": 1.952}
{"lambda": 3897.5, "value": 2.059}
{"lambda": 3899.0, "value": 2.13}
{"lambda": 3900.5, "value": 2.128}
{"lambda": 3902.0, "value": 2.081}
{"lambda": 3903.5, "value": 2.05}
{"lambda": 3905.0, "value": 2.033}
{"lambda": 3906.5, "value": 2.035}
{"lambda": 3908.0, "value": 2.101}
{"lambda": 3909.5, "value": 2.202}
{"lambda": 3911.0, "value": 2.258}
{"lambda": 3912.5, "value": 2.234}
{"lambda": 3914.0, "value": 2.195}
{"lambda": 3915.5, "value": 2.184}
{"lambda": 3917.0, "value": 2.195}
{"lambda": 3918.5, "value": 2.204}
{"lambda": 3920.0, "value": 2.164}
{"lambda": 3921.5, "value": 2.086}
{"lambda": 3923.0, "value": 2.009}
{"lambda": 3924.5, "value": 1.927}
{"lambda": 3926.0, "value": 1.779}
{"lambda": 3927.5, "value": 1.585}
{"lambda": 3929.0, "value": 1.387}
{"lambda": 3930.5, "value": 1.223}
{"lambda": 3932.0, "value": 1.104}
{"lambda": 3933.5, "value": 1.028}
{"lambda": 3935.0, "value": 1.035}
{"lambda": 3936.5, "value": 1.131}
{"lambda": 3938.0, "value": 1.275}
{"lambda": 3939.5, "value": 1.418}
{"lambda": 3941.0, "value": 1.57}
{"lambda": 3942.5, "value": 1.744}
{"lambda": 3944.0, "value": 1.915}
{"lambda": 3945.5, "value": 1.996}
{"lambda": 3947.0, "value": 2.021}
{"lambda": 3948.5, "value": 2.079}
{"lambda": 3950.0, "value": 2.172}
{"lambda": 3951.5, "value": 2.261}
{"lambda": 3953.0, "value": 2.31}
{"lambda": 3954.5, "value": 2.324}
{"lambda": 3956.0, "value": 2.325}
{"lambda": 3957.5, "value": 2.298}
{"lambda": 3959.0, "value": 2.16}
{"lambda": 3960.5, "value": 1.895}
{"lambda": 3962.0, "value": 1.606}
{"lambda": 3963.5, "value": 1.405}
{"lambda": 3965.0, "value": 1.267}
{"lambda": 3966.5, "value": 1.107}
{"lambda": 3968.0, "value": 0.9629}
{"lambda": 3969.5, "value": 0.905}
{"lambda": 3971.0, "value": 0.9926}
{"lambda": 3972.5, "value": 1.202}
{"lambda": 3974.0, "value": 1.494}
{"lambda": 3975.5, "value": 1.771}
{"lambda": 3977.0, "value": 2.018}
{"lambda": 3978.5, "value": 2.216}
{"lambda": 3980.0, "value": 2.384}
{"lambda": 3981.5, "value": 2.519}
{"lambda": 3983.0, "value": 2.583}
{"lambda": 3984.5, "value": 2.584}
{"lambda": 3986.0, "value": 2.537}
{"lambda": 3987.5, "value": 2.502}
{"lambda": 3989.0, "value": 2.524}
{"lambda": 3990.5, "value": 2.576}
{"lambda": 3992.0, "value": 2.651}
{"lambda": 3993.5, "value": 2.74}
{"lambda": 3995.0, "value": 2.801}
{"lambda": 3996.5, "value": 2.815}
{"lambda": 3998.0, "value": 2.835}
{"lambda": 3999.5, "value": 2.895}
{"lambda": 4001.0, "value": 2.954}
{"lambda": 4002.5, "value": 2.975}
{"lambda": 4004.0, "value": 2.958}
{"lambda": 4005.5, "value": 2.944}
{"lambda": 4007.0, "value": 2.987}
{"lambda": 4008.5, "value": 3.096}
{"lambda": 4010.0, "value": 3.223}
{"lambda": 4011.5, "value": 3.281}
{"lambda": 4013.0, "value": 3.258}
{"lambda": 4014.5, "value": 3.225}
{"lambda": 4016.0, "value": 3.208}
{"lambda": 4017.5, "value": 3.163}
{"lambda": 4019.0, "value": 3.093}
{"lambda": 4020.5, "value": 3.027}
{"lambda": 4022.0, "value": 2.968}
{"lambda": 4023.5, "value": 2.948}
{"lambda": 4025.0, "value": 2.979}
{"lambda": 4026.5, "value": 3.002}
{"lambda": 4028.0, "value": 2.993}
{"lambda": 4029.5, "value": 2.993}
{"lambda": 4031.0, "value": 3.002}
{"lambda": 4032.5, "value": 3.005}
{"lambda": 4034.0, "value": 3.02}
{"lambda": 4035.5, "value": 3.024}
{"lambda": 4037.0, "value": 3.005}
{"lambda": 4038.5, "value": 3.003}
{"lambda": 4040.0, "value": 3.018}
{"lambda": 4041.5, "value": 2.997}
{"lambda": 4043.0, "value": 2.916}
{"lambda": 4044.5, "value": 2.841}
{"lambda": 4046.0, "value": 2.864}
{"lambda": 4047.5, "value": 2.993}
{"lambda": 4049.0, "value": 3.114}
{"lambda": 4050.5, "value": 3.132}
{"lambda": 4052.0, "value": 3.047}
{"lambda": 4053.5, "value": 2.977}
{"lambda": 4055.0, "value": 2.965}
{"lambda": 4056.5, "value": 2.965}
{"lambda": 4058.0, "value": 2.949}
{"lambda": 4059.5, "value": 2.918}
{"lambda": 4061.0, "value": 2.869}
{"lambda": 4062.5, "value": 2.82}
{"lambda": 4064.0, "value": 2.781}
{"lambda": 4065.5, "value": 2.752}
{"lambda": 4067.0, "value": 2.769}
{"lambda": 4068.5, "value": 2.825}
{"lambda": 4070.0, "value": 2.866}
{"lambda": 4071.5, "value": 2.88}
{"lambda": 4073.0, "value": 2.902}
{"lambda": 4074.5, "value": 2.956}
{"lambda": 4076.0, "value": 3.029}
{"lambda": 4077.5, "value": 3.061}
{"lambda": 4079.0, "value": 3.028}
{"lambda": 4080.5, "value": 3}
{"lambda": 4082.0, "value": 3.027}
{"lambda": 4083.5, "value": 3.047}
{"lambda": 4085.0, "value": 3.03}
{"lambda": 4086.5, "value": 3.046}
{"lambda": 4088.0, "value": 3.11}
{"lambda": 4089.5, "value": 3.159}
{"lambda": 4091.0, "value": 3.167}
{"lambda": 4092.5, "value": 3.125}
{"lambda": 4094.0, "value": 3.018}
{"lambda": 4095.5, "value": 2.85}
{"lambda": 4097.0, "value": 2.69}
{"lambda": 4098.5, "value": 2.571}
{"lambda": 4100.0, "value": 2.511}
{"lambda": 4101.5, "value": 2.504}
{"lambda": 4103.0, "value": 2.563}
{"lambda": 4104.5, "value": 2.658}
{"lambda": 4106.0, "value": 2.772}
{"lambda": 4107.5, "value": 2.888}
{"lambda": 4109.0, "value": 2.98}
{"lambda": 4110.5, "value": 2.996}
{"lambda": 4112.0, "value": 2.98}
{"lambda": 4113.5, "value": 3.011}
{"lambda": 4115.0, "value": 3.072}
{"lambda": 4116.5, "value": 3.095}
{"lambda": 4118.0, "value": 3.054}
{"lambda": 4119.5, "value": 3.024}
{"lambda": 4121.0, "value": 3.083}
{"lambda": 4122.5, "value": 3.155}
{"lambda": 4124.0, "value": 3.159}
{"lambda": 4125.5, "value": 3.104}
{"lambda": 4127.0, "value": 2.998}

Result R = 1.7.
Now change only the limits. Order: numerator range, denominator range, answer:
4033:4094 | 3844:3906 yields 1.87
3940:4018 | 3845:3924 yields 1.31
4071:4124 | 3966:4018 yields 1.25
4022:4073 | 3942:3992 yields 1.56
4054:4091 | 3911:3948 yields 1.83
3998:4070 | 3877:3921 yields 1.63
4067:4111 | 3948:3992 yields 1.56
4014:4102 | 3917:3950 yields 1.88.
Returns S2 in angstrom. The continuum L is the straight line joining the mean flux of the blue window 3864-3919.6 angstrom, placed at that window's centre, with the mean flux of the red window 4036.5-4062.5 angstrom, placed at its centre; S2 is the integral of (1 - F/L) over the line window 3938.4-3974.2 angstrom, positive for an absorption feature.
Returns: 9.10 angstrom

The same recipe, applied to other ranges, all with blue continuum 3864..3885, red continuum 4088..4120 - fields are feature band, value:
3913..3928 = -0.99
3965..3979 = 5.18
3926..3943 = 5.64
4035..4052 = -2.78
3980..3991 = -1.31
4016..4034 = -4.00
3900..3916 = -2.44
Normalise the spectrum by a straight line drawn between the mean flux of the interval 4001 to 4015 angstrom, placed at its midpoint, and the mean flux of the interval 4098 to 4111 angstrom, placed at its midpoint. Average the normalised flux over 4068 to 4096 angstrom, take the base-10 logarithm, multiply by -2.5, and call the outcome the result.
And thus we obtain -0.08 mag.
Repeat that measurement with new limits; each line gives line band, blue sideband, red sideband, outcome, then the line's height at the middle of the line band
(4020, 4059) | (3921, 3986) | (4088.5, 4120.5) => -0.24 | 2.4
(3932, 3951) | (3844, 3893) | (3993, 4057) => 0.40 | 2.3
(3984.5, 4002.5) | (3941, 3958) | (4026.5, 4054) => -0.07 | 2.54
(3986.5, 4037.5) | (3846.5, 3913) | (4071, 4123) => -0.18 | 2.49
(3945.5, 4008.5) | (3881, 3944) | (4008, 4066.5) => 0.11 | 2.43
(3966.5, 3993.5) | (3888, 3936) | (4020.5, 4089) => 0.19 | 2.39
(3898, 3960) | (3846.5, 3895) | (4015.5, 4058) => 0.12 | 2.15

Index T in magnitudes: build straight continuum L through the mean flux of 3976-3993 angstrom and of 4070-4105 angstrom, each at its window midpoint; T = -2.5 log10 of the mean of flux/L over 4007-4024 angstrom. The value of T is -0.20 mag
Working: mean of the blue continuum 2.46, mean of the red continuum 2.91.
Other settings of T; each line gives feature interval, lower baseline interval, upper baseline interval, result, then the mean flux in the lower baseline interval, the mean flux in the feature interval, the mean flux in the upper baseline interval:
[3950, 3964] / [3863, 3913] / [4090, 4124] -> 0.04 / 1.84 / 2.08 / 2.91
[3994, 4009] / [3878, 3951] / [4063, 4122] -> -0.23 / 1.82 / 2.92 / 2.92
